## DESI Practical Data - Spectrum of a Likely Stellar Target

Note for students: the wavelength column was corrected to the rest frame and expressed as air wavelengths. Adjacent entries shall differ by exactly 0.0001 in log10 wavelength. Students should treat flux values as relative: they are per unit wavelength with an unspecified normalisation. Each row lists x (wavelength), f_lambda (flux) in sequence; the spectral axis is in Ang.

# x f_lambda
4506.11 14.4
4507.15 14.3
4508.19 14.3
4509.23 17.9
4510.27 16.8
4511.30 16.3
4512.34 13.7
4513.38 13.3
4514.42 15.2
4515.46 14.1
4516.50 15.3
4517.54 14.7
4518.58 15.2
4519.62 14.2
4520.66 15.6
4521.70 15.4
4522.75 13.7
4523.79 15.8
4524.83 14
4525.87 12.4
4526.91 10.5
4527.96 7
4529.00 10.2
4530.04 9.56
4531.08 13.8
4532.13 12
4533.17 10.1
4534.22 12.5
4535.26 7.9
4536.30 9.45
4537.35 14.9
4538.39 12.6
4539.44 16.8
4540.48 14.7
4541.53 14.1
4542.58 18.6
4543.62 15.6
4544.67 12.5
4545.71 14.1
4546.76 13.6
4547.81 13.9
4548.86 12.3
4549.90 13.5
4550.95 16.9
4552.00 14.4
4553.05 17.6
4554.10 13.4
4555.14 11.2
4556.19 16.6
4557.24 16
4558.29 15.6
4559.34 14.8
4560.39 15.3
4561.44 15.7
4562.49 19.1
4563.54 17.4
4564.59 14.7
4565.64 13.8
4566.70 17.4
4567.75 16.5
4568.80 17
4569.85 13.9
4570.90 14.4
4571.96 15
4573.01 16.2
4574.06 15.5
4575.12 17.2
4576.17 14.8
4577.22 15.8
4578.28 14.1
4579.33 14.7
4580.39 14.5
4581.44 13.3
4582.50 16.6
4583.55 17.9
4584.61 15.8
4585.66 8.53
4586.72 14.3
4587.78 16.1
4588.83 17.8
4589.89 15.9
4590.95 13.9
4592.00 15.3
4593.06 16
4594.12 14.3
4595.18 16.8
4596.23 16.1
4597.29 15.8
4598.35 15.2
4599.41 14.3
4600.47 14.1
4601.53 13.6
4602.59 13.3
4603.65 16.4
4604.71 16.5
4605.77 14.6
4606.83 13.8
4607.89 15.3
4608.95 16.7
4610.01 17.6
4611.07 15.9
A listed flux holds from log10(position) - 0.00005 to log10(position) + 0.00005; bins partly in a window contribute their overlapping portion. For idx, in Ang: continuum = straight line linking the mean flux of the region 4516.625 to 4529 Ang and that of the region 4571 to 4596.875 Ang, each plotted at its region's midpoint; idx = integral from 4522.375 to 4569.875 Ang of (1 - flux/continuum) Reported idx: 0.5 Ang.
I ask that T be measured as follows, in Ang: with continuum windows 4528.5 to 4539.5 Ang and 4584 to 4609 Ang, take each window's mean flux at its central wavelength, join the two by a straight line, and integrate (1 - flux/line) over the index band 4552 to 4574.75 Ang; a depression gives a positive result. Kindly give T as -4.1 Ang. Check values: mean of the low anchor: 11.6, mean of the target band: 15.6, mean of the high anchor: 15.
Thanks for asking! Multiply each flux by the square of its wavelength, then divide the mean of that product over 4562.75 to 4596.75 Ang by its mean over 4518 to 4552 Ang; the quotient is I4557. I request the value 1.18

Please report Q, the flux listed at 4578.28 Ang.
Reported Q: 14.1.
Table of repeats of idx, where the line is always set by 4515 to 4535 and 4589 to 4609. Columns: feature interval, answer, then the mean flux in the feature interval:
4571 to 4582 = -0.5 Ang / 15.1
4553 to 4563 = -1.1 Ang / 15.4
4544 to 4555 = -0.4 Ang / 14.1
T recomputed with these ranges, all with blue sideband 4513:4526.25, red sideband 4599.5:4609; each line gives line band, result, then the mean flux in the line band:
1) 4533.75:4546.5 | 0.8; 13.7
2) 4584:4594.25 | -0.1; 14.8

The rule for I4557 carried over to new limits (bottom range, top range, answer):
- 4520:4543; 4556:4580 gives 1.25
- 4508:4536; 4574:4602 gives 1.17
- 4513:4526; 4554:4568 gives 1.09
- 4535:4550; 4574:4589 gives 1.11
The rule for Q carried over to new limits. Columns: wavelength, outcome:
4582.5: 16.6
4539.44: 16.8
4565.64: 13.8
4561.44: 15.7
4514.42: 15.2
